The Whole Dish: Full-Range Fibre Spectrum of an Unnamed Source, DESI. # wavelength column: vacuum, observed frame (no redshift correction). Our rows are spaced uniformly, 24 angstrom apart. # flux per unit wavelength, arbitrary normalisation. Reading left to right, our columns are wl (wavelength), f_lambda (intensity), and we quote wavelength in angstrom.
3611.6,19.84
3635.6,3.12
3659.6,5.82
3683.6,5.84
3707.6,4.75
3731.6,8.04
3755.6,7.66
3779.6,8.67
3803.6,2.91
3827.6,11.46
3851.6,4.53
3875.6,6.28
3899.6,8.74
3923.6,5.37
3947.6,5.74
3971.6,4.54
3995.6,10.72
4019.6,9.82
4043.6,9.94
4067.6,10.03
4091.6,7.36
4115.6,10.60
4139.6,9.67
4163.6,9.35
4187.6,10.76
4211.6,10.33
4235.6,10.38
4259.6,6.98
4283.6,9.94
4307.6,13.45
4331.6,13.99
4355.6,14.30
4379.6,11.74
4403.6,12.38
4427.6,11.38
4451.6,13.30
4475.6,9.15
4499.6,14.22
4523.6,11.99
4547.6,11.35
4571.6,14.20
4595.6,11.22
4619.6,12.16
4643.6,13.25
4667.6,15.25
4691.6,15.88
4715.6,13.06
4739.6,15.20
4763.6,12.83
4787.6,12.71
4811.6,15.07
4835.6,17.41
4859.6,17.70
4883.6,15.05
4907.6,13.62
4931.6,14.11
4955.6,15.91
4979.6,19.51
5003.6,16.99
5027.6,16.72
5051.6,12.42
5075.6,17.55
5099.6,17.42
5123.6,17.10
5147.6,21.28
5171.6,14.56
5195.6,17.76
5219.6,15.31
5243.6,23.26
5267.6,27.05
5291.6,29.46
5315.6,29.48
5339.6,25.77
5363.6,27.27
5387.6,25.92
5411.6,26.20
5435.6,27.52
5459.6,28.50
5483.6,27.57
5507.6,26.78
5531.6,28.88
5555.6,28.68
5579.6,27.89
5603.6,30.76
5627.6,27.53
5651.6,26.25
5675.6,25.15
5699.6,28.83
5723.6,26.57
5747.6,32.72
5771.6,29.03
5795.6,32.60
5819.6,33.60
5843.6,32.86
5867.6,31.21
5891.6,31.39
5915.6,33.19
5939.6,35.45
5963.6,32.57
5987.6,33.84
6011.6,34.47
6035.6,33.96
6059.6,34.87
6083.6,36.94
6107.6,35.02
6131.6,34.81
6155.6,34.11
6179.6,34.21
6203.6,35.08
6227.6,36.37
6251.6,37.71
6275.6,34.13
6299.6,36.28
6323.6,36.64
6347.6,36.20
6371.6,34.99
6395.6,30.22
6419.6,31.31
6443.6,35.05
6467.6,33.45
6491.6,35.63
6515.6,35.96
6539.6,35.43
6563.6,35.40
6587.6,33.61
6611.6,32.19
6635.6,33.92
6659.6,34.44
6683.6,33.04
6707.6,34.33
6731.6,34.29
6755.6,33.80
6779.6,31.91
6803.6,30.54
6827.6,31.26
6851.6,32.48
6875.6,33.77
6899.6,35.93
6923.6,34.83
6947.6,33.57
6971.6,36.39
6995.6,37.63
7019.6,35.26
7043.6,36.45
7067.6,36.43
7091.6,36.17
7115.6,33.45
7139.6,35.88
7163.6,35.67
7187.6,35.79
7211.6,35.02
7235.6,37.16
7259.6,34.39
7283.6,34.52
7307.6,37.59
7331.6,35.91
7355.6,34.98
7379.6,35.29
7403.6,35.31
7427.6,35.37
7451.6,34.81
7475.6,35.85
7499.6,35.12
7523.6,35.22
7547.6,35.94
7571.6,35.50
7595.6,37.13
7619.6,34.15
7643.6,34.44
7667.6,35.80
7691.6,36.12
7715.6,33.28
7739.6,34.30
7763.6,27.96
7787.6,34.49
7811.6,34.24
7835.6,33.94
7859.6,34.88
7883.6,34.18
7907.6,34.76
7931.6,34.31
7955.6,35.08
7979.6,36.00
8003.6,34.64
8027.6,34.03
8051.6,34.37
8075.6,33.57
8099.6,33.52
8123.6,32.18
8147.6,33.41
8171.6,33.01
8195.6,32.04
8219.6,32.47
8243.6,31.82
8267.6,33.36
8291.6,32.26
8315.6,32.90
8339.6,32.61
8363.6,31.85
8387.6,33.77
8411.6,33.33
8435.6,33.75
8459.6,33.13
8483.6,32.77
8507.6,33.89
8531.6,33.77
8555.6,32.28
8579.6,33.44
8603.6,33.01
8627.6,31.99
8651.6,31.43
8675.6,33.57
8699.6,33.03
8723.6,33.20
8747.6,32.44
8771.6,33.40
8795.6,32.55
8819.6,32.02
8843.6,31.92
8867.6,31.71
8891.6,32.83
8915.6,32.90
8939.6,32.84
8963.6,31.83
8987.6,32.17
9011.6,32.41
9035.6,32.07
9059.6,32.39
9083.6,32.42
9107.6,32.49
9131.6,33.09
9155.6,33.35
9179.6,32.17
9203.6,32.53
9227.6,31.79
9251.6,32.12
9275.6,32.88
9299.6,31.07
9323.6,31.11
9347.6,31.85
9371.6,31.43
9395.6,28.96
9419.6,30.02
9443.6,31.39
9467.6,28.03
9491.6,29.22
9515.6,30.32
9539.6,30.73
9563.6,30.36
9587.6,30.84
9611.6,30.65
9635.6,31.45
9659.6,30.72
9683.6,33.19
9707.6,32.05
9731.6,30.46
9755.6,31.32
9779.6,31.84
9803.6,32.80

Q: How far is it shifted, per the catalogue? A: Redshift 0.32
